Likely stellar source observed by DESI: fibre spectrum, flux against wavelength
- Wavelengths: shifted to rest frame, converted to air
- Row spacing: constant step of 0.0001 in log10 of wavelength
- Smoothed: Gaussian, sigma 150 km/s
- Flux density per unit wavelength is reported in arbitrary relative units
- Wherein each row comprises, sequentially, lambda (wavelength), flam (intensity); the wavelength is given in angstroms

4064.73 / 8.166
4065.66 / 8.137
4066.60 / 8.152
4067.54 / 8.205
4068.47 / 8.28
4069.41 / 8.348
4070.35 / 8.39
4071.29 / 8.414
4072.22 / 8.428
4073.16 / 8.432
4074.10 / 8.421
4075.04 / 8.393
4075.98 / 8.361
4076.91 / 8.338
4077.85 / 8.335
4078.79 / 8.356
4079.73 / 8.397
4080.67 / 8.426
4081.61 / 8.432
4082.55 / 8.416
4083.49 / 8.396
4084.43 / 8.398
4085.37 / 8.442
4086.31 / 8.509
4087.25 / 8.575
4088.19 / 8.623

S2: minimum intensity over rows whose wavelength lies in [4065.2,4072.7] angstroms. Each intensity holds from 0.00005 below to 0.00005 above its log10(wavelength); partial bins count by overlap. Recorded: 8.137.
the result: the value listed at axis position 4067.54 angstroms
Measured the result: 8.205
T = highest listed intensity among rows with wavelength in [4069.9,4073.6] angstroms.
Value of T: 8.432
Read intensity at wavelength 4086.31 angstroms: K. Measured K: 8.509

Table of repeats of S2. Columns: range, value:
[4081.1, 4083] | 8.416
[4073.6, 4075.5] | 8.393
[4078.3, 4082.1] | 8.356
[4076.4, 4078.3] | 8.335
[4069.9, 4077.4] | 8.338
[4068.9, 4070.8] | 8.348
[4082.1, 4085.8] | 8.396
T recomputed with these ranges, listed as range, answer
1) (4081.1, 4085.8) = 8.442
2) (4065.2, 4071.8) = 8.414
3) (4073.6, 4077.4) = 8.421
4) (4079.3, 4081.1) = 8.426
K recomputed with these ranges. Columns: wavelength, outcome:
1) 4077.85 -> 8.335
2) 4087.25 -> 8.575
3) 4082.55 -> 8.416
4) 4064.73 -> 8.166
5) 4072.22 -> 8.428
